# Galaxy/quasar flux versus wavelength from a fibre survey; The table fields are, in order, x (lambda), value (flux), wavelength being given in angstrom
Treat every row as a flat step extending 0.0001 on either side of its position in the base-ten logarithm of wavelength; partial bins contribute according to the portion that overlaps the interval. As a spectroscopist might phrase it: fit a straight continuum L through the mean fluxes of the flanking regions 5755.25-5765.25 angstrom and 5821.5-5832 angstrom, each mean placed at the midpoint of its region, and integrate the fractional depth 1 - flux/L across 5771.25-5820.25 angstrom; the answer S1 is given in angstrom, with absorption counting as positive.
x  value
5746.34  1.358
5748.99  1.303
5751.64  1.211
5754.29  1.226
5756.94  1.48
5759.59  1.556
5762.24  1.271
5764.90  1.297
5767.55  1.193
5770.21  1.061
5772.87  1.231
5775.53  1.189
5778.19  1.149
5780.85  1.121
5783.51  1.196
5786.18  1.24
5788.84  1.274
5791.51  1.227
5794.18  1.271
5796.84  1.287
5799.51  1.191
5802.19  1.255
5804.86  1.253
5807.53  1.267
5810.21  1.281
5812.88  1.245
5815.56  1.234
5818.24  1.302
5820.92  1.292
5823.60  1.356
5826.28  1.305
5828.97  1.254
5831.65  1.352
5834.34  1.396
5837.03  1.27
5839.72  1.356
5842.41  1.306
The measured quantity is 4.4 angstrom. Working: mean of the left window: 1.4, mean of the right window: 1.31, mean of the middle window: 1.23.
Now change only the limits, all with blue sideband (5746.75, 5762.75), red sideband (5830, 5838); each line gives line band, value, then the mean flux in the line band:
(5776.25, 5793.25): 1.8 angstrom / 1.2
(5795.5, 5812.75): 1.1 angstrom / 1.26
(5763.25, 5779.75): 1.9 angstrom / 1.19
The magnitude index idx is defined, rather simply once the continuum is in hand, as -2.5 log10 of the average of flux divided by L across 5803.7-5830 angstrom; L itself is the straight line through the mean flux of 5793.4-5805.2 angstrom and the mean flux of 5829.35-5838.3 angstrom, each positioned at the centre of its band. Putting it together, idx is 0.01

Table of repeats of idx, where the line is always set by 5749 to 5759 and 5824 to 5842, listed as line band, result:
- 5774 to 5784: 0.140 mag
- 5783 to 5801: 0.068 mag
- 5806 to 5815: 0.051 mag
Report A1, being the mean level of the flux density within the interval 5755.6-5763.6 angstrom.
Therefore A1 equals 1.43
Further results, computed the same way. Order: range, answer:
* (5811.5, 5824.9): 1.29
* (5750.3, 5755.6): 1.22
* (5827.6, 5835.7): 1.33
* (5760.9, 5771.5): 1.21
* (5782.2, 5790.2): 1.24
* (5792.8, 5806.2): 1.25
